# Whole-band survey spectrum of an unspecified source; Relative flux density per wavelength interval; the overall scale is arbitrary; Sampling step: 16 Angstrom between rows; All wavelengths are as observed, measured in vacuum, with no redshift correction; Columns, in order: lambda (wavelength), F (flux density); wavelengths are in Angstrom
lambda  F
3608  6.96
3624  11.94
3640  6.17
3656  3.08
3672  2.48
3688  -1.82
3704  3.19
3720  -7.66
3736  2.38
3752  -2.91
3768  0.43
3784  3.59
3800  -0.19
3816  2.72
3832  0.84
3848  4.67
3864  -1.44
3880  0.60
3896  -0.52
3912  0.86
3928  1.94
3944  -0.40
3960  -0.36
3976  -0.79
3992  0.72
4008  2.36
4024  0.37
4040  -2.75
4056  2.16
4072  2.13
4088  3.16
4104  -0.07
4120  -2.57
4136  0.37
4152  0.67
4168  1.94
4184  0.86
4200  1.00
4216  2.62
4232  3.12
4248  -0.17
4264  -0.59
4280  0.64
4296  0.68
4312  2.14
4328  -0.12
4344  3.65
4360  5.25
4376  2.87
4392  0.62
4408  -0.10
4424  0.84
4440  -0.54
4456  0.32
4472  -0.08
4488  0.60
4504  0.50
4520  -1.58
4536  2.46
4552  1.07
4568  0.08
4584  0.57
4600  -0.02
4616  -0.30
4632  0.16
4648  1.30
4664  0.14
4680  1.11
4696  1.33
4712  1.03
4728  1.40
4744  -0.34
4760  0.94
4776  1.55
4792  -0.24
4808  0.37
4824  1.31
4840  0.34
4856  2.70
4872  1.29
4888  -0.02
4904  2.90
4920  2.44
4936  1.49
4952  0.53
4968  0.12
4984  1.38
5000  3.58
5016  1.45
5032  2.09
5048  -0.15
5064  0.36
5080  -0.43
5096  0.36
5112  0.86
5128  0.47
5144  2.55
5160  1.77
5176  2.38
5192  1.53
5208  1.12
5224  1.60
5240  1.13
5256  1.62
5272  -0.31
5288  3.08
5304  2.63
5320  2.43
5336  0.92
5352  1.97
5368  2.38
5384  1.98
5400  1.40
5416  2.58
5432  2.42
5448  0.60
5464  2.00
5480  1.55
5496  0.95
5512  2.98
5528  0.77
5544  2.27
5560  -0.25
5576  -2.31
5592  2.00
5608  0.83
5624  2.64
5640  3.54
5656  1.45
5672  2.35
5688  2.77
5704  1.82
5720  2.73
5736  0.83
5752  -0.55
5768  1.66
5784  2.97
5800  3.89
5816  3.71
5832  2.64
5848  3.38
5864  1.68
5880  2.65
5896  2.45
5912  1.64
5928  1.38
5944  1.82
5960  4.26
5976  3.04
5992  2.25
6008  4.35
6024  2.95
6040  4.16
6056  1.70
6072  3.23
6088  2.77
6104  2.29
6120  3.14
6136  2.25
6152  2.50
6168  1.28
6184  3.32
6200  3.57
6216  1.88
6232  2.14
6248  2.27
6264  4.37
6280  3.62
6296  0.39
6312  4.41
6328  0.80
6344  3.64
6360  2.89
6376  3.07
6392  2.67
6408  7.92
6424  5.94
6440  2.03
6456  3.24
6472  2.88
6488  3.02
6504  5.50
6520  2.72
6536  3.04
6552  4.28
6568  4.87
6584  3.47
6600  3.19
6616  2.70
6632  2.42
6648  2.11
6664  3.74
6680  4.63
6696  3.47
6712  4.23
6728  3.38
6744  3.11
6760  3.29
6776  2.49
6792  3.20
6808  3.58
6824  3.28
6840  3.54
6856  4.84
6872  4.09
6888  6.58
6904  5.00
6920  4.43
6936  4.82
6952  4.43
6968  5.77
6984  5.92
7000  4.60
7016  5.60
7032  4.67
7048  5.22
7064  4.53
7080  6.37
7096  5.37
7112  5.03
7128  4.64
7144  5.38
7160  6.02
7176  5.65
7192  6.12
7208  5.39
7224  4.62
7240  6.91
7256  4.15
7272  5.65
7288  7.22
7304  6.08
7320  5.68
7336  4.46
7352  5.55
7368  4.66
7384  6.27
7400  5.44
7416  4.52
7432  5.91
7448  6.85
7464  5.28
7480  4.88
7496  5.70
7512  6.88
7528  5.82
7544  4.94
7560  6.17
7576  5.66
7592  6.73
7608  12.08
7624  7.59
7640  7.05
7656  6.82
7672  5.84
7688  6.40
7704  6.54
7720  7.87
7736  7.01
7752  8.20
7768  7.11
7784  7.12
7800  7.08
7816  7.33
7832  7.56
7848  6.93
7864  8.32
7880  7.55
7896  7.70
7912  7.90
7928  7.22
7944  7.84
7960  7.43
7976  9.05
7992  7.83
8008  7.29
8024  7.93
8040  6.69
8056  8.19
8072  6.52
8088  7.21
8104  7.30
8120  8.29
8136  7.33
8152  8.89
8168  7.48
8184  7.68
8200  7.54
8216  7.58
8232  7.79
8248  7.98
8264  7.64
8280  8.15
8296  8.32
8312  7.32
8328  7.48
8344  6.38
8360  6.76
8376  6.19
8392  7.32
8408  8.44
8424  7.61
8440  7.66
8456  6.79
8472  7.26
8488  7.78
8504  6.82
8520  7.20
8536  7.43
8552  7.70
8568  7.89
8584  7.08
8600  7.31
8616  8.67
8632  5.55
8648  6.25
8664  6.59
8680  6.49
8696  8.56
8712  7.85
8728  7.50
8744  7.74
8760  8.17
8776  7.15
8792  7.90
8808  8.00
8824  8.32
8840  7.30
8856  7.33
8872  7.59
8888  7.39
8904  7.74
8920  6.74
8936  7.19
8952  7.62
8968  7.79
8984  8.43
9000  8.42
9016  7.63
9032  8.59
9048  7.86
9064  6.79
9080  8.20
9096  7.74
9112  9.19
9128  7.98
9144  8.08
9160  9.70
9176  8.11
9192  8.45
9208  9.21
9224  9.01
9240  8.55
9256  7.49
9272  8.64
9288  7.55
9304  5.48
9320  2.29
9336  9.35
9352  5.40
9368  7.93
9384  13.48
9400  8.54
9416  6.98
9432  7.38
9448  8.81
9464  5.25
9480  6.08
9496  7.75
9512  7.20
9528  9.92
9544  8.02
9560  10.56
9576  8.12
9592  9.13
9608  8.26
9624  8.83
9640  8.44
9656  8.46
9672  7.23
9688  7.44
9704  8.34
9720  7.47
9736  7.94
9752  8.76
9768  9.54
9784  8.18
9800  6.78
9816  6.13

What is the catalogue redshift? 0.72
